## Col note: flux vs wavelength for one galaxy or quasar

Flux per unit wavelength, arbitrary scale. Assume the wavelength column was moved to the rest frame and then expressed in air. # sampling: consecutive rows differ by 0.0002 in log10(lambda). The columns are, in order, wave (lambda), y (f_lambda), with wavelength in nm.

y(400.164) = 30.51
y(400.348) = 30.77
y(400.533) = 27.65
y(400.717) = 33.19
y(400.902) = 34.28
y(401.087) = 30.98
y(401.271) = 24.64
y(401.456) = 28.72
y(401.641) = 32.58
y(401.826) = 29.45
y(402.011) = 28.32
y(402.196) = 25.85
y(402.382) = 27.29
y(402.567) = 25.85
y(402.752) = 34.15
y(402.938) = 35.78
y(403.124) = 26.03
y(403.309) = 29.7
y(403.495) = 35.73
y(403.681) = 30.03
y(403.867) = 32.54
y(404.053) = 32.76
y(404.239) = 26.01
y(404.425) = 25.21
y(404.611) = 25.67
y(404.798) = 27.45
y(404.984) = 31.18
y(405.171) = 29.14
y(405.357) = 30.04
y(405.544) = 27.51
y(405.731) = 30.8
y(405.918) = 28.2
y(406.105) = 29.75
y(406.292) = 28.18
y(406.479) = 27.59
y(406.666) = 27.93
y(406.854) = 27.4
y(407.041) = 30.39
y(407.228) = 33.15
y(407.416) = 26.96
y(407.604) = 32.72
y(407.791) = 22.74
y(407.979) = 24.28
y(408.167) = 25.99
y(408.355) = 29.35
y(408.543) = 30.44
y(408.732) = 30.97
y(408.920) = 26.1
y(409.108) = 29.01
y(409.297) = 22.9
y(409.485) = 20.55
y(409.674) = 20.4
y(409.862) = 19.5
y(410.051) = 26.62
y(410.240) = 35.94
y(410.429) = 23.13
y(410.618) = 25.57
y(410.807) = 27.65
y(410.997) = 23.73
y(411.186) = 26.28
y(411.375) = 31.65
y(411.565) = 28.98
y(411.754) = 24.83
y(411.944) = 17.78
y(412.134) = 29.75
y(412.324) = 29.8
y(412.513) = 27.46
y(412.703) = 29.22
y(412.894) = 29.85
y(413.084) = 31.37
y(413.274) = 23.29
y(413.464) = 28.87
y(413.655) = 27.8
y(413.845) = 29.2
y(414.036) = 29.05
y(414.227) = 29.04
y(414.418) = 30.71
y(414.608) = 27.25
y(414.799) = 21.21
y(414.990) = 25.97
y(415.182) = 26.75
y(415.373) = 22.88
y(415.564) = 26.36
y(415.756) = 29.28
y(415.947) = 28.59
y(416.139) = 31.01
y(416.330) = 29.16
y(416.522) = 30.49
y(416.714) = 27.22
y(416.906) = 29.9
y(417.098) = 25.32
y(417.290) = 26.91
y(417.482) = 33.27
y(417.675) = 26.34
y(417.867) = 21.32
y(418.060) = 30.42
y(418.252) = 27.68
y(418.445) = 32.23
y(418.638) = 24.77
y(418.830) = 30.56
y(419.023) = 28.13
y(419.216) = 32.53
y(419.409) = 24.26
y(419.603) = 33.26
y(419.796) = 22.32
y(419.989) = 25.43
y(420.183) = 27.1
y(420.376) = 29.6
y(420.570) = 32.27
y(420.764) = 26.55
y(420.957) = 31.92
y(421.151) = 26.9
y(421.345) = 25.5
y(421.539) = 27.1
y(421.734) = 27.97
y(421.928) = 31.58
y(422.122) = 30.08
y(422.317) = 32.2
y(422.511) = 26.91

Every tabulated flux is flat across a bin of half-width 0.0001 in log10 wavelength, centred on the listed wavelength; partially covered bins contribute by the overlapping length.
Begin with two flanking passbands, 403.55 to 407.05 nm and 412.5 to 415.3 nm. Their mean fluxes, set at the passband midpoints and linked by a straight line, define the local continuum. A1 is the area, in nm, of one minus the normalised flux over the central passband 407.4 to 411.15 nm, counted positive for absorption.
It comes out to 0.28 nm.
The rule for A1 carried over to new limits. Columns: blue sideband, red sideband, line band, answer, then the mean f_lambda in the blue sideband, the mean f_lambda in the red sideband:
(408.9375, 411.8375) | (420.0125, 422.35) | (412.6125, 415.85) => -0.08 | 25.8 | 28.9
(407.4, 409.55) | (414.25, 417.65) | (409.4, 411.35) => 0.14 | 26.9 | 27.8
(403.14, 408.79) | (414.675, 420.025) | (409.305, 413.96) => 0.28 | 28.9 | 27.7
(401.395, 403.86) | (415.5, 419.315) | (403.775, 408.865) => 0.18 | 30.1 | 28.6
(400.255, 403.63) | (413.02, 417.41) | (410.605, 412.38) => 0.11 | 30.1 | 27.7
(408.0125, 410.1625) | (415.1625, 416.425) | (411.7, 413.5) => -0.03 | 25.7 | 27.8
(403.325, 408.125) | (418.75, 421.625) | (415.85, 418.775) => 0.00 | 28.9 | 28.2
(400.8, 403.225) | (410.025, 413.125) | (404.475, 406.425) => 0.01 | 29.5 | 27.6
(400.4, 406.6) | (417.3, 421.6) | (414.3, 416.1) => 0.11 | 29.5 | 28.1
